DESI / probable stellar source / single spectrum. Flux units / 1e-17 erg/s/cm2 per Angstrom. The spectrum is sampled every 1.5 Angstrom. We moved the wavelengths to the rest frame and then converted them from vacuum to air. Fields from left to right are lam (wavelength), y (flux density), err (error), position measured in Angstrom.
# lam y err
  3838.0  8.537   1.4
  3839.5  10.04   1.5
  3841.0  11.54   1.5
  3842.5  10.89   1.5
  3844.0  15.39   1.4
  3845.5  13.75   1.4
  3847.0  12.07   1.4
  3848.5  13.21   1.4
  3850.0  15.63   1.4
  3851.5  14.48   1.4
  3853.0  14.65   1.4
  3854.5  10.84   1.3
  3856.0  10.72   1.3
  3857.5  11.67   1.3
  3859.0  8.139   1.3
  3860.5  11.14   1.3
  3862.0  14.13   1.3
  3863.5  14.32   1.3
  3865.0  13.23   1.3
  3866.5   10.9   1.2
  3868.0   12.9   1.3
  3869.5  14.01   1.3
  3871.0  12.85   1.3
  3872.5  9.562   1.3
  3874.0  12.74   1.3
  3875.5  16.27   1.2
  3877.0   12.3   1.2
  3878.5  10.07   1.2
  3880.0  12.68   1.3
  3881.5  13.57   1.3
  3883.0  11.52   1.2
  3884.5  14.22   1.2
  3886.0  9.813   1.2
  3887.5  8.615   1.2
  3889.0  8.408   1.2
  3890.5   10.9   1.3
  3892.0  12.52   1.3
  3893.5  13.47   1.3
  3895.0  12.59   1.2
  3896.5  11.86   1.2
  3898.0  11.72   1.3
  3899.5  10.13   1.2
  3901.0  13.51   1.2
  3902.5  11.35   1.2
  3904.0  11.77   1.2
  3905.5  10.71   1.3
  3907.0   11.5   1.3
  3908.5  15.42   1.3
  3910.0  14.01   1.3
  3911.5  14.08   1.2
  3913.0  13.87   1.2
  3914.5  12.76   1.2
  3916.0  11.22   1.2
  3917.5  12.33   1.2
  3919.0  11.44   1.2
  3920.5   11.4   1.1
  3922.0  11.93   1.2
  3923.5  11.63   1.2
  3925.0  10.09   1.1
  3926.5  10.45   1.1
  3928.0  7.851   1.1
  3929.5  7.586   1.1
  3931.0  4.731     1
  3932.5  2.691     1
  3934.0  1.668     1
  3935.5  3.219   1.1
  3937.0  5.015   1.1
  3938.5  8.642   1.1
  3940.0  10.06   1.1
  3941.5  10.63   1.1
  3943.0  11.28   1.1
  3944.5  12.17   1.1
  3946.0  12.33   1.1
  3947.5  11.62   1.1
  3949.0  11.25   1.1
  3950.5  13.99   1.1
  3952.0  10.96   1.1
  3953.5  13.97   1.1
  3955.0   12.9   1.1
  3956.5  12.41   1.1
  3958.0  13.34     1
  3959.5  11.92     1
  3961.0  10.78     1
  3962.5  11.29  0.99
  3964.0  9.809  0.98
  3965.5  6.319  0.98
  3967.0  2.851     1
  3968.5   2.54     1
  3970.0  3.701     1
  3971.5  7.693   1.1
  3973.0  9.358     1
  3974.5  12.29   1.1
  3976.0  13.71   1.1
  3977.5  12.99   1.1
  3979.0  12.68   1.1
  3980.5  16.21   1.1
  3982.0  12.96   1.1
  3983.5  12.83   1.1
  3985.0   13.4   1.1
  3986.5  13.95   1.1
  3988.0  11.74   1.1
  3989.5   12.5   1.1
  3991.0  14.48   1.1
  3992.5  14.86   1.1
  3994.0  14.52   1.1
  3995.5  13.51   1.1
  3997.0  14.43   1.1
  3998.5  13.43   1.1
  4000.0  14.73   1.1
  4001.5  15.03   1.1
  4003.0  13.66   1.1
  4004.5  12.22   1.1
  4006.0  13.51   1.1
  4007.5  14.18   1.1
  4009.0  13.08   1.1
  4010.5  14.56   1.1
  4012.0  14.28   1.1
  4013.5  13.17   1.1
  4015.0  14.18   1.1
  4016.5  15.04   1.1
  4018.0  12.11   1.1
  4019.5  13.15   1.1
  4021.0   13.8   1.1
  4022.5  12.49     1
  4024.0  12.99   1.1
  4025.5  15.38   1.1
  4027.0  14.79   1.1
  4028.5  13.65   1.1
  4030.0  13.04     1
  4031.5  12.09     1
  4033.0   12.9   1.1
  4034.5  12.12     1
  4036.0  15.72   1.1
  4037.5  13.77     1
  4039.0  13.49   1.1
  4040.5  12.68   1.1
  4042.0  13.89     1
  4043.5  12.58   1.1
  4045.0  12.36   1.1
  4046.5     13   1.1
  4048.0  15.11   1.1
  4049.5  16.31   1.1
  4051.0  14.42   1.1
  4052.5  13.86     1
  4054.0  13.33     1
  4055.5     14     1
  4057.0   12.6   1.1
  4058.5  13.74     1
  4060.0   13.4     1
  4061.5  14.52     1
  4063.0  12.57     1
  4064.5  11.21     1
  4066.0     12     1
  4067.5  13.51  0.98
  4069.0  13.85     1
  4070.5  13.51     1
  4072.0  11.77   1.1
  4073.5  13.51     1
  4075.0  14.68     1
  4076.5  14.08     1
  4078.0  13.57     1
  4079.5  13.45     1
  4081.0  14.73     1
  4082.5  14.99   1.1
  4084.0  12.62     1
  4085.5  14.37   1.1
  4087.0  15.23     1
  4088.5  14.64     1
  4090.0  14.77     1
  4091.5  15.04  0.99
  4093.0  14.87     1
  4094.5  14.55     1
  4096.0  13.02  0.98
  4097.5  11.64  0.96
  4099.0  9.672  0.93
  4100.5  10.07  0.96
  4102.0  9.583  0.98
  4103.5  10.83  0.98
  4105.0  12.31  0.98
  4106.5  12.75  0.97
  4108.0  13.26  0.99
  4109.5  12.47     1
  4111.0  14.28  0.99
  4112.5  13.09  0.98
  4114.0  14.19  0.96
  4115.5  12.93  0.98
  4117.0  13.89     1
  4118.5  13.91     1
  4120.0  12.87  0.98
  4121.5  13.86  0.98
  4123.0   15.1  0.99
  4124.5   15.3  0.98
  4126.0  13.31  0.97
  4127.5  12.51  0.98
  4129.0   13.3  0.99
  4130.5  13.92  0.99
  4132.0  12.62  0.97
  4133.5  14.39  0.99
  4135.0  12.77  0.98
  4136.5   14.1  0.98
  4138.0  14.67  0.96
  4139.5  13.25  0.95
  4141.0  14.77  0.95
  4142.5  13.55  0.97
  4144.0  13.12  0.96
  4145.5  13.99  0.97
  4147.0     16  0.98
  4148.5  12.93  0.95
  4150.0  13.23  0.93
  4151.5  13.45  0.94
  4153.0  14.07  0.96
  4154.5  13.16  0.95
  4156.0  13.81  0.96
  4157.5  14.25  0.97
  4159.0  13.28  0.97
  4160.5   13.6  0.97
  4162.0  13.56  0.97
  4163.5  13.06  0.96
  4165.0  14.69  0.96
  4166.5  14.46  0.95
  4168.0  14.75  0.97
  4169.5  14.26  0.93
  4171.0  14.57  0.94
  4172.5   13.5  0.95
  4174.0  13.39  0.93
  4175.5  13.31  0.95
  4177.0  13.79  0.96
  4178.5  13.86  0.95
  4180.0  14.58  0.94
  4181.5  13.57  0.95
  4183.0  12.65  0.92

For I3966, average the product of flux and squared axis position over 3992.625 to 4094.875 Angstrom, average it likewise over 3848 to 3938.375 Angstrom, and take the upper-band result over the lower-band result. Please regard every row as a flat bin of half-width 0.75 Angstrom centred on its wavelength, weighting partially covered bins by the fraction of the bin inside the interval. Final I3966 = 1.3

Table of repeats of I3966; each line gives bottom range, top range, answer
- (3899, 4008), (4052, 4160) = 1.29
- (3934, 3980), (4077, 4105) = 1.42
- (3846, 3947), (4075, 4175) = 1.35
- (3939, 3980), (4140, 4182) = 1.45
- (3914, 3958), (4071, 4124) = 1.45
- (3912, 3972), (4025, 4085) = 1.50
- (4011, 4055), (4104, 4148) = 1.05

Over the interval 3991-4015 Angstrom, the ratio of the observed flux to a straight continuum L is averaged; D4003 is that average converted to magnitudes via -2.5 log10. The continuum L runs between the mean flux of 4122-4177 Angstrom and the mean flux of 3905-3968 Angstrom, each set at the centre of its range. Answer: -0.22 mag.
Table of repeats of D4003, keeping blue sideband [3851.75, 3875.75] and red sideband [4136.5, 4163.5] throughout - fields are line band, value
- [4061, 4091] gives -0.02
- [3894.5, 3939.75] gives 0.23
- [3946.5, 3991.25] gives 0.15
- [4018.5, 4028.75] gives -0.05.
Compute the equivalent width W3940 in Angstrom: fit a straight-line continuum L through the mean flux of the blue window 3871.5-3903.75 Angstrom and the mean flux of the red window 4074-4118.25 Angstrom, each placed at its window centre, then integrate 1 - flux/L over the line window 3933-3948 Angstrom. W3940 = 4.53 Angstrom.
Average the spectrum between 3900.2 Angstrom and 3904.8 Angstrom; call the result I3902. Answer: 12.2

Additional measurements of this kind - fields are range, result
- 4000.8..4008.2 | 13.7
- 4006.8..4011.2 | 13.9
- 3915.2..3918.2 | 11.8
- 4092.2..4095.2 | 14.7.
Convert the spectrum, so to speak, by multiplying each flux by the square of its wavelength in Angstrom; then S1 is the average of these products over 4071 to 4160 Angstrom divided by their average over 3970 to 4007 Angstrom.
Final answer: 1.1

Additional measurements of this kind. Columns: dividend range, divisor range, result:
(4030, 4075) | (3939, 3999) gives 1.21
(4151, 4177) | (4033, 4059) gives 1.07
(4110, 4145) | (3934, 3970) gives 1.55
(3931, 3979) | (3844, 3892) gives 0.80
